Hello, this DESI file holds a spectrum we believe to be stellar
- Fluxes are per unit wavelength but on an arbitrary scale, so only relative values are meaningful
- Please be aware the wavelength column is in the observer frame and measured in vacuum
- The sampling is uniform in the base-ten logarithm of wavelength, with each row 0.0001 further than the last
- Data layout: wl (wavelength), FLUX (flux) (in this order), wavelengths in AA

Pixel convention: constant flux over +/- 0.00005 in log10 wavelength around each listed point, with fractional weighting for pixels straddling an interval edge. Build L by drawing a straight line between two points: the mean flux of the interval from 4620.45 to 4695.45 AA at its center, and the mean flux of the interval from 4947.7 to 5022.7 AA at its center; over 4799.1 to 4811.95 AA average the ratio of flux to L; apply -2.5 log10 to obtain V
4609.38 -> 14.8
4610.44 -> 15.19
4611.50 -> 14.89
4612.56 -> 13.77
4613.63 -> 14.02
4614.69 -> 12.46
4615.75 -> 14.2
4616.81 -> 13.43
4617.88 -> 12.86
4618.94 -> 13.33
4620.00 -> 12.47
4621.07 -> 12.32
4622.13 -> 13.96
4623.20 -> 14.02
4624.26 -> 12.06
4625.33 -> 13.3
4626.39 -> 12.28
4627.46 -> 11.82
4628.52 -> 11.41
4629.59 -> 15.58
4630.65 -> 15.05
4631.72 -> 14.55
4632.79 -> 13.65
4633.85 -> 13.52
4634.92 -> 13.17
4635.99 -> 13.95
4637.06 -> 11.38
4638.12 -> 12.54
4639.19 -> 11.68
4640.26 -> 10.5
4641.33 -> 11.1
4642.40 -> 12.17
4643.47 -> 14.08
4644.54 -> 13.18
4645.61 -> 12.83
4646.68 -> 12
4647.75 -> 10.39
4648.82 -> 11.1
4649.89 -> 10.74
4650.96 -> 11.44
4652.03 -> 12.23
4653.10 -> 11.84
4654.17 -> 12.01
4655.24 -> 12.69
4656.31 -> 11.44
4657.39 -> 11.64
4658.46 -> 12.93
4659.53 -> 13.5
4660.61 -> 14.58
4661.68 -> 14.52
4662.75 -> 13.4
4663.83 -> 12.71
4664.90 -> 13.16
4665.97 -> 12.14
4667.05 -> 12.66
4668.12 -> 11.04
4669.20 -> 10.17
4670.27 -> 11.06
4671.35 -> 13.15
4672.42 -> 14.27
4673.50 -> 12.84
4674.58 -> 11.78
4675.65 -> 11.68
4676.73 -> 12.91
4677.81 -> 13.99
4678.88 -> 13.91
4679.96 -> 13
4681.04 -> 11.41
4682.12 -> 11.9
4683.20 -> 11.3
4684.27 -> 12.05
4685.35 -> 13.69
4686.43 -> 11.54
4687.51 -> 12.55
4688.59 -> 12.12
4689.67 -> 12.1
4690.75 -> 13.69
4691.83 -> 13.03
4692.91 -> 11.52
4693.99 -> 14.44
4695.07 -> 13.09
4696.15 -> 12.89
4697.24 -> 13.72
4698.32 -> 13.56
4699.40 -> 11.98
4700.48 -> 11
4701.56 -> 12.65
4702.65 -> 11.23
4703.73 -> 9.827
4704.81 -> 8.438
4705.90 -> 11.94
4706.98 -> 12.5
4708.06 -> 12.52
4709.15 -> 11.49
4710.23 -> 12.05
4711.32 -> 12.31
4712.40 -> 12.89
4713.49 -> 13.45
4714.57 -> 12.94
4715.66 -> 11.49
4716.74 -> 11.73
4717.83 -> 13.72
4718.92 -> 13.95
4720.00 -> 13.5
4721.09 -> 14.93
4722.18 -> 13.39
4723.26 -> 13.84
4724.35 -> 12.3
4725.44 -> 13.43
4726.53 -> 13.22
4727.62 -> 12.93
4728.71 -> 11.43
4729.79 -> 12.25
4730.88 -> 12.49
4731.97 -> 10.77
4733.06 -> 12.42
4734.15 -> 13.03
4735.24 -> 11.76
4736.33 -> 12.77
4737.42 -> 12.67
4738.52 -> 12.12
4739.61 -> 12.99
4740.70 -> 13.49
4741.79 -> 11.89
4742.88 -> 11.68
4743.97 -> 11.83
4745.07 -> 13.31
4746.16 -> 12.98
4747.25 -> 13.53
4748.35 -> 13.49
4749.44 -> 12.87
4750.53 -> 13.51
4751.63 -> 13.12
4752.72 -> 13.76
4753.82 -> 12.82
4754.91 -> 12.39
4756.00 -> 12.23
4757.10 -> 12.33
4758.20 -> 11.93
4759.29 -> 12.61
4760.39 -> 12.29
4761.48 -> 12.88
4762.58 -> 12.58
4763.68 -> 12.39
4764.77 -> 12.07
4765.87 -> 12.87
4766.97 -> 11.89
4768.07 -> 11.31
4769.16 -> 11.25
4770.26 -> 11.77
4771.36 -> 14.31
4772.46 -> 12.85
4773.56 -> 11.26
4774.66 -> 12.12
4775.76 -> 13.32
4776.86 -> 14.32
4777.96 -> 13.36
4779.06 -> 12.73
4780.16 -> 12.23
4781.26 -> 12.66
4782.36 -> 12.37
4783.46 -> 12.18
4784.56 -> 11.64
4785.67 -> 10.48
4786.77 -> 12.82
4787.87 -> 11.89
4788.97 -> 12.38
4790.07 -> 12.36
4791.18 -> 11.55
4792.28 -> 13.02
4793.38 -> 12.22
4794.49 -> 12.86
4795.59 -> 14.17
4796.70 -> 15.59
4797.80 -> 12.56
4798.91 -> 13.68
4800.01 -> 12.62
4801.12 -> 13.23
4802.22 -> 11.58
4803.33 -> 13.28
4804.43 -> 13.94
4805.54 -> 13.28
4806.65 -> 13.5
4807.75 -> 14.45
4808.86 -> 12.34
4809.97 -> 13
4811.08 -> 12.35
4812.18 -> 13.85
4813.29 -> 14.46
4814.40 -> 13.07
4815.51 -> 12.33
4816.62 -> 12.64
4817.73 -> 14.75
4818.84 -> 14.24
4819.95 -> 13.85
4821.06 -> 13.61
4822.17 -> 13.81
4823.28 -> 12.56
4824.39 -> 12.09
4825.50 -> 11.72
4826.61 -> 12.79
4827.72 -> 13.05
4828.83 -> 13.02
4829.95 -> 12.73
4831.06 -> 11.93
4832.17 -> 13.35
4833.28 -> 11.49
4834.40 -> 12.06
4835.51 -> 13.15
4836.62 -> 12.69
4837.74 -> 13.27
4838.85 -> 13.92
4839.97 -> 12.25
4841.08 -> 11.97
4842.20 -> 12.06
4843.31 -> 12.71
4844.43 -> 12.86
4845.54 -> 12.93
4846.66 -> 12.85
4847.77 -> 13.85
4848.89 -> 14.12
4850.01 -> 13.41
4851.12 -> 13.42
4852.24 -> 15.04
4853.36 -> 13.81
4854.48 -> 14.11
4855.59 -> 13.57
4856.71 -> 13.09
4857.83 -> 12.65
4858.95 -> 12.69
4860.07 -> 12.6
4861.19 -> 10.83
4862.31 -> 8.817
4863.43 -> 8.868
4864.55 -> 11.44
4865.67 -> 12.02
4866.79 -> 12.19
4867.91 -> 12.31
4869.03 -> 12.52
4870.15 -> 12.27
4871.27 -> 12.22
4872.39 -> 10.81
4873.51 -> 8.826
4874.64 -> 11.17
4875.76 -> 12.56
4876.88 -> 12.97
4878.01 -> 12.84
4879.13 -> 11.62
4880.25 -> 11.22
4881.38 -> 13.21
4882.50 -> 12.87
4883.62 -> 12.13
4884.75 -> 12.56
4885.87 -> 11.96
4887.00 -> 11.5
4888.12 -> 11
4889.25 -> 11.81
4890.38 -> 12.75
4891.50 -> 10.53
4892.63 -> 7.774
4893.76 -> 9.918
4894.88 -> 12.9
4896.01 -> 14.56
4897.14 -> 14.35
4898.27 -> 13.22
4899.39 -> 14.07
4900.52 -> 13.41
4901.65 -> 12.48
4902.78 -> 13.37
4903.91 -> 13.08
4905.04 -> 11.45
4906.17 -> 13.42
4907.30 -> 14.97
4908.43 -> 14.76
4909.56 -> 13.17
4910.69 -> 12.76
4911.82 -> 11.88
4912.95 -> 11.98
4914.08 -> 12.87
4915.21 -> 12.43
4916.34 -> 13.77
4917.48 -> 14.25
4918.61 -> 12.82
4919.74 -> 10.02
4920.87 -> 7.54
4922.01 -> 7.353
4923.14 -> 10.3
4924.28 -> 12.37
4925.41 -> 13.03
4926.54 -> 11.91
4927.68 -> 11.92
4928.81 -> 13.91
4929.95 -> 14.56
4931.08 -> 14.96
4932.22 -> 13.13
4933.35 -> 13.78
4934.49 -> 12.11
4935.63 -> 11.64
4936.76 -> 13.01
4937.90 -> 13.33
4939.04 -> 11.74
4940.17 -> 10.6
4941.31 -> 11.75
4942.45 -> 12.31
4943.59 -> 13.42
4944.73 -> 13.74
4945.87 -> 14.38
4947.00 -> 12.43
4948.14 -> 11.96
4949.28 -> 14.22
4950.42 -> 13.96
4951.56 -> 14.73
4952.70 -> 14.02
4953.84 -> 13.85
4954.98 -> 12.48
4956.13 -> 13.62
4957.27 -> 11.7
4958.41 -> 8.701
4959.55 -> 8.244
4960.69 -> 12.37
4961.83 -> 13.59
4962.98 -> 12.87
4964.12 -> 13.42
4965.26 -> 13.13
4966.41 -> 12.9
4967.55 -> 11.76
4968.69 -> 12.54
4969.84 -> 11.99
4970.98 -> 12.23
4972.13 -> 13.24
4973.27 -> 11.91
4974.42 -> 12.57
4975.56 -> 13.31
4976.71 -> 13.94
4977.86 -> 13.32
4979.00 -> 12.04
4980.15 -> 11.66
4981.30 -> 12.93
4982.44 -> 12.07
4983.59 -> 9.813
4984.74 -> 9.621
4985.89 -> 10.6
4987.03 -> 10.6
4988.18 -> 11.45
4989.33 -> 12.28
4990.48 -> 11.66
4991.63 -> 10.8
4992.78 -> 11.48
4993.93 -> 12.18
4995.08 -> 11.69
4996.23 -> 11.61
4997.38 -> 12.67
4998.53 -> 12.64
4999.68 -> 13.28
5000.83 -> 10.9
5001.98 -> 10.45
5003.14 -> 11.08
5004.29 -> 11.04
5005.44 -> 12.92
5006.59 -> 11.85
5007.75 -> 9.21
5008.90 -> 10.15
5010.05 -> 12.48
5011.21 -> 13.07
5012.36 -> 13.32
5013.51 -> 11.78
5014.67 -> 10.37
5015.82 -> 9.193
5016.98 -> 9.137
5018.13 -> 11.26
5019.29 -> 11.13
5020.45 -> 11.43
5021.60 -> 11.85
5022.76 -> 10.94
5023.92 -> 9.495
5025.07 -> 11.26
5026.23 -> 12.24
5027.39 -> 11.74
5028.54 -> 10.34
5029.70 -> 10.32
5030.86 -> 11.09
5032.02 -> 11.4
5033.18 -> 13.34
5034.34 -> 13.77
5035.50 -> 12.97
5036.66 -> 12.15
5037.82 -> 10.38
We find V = -0.07 mag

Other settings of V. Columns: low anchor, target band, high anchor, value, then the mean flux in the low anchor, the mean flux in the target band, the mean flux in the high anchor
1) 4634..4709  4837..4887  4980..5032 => -0.06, 12.3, 12.4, 11.3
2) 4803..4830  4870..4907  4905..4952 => 0.06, 13.2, 12.2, 12.6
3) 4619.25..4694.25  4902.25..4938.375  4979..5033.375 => -0.08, 12.6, 12.6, 11.3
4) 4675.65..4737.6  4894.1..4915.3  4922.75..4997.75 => -0.07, 12.5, 13.2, 12.4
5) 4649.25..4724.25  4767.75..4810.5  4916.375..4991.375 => -0.03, 12.5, 12.7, 12.3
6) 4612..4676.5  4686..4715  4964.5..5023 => 0.02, 12.7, 12.3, 11.7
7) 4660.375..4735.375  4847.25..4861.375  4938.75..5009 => -0.09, 12.5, 13.4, 12.1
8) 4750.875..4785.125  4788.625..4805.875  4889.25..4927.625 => -0.05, 12.5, 13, 12.3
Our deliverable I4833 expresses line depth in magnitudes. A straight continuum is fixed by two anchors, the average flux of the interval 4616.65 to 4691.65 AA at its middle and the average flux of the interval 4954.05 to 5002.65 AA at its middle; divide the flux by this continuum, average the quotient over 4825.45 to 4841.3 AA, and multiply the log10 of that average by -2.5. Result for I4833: -0.04 mag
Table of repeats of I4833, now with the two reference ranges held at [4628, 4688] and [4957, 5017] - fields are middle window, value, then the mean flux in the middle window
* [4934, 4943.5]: -0.023 mag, 12.1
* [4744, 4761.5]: -0.047 mag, 12.8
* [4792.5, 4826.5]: -0.092 mag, 13.2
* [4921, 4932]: -0.018 mag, 12.1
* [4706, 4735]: -0.028 mag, 12.7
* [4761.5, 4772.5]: -0.005 mag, 12.3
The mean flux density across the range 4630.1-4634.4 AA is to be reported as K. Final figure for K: 14.2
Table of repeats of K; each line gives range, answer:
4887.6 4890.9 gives 11.8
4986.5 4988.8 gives 11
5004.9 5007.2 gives 12.3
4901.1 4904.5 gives 13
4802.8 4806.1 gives 13.5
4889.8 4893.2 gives 10.3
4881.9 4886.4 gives 12.4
